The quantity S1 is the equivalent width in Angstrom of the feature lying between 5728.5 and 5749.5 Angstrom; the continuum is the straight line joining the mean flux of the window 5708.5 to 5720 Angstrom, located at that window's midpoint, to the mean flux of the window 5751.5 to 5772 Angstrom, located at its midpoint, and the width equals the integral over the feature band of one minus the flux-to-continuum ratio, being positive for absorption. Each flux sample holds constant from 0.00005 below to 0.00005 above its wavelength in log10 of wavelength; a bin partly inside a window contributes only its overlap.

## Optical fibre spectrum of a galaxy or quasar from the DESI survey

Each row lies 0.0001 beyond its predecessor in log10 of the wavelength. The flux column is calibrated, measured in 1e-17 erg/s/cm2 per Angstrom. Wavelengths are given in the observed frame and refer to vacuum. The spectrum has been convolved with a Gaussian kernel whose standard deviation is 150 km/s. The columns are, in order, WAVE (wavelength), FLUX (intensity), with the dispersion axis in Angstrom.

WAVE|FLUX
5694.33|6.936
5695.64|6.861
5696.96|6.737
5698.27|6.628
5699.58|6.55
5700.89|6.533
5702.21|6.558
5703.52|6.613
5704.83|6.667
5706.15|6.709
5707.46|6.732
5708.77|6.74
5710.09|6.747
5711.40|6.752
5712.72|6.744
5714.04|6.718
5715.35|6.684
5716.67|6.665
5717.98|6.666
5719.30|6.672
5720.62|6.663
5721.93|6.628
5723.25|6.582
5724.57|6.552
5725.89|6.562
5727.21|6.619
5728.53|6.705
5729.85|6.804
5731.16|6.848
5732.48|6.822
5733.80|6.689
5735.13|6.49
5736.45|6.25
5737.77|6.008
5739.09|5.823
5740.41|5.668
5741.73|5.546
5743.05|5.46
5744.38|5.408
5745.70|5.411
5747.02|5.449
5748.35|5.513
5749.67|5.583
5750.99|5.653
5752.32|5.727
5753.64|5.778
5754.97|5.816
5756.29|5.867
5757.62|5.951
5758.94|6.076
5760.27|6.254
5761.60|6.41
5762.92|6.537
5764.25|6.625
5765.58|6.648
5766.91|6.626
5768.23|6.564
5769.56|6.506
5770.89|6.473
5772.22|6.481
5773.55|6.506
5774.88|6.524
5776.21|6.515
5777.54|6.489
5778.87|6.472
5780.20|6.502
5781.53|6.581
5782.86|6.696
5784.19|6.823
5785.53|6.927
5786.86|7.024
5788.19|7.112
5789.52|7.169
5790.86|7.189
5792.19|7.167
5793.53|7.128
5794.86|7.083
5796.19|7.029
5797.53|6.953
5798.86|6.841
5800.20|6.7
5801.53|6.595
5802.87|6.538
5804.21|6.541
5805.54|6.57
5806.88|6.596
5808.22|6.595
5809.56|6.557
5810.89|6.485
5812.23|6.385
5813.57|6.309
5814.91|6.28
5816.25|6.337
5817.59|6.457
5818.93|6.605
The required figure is 1.46 Angstrom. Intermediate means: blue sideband 6.7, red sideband 6.26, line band 6.03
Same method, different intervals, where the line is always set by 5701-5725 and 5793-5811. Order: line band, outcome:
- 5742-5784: 3.39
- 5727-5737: 0.04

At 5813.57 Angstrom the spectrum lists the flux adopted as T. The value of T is 6.309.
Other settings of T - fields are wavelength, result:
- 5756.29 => 5.867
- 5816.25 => 6.337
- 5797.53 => 6.953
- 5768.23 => 6.564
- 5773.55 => 6.506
